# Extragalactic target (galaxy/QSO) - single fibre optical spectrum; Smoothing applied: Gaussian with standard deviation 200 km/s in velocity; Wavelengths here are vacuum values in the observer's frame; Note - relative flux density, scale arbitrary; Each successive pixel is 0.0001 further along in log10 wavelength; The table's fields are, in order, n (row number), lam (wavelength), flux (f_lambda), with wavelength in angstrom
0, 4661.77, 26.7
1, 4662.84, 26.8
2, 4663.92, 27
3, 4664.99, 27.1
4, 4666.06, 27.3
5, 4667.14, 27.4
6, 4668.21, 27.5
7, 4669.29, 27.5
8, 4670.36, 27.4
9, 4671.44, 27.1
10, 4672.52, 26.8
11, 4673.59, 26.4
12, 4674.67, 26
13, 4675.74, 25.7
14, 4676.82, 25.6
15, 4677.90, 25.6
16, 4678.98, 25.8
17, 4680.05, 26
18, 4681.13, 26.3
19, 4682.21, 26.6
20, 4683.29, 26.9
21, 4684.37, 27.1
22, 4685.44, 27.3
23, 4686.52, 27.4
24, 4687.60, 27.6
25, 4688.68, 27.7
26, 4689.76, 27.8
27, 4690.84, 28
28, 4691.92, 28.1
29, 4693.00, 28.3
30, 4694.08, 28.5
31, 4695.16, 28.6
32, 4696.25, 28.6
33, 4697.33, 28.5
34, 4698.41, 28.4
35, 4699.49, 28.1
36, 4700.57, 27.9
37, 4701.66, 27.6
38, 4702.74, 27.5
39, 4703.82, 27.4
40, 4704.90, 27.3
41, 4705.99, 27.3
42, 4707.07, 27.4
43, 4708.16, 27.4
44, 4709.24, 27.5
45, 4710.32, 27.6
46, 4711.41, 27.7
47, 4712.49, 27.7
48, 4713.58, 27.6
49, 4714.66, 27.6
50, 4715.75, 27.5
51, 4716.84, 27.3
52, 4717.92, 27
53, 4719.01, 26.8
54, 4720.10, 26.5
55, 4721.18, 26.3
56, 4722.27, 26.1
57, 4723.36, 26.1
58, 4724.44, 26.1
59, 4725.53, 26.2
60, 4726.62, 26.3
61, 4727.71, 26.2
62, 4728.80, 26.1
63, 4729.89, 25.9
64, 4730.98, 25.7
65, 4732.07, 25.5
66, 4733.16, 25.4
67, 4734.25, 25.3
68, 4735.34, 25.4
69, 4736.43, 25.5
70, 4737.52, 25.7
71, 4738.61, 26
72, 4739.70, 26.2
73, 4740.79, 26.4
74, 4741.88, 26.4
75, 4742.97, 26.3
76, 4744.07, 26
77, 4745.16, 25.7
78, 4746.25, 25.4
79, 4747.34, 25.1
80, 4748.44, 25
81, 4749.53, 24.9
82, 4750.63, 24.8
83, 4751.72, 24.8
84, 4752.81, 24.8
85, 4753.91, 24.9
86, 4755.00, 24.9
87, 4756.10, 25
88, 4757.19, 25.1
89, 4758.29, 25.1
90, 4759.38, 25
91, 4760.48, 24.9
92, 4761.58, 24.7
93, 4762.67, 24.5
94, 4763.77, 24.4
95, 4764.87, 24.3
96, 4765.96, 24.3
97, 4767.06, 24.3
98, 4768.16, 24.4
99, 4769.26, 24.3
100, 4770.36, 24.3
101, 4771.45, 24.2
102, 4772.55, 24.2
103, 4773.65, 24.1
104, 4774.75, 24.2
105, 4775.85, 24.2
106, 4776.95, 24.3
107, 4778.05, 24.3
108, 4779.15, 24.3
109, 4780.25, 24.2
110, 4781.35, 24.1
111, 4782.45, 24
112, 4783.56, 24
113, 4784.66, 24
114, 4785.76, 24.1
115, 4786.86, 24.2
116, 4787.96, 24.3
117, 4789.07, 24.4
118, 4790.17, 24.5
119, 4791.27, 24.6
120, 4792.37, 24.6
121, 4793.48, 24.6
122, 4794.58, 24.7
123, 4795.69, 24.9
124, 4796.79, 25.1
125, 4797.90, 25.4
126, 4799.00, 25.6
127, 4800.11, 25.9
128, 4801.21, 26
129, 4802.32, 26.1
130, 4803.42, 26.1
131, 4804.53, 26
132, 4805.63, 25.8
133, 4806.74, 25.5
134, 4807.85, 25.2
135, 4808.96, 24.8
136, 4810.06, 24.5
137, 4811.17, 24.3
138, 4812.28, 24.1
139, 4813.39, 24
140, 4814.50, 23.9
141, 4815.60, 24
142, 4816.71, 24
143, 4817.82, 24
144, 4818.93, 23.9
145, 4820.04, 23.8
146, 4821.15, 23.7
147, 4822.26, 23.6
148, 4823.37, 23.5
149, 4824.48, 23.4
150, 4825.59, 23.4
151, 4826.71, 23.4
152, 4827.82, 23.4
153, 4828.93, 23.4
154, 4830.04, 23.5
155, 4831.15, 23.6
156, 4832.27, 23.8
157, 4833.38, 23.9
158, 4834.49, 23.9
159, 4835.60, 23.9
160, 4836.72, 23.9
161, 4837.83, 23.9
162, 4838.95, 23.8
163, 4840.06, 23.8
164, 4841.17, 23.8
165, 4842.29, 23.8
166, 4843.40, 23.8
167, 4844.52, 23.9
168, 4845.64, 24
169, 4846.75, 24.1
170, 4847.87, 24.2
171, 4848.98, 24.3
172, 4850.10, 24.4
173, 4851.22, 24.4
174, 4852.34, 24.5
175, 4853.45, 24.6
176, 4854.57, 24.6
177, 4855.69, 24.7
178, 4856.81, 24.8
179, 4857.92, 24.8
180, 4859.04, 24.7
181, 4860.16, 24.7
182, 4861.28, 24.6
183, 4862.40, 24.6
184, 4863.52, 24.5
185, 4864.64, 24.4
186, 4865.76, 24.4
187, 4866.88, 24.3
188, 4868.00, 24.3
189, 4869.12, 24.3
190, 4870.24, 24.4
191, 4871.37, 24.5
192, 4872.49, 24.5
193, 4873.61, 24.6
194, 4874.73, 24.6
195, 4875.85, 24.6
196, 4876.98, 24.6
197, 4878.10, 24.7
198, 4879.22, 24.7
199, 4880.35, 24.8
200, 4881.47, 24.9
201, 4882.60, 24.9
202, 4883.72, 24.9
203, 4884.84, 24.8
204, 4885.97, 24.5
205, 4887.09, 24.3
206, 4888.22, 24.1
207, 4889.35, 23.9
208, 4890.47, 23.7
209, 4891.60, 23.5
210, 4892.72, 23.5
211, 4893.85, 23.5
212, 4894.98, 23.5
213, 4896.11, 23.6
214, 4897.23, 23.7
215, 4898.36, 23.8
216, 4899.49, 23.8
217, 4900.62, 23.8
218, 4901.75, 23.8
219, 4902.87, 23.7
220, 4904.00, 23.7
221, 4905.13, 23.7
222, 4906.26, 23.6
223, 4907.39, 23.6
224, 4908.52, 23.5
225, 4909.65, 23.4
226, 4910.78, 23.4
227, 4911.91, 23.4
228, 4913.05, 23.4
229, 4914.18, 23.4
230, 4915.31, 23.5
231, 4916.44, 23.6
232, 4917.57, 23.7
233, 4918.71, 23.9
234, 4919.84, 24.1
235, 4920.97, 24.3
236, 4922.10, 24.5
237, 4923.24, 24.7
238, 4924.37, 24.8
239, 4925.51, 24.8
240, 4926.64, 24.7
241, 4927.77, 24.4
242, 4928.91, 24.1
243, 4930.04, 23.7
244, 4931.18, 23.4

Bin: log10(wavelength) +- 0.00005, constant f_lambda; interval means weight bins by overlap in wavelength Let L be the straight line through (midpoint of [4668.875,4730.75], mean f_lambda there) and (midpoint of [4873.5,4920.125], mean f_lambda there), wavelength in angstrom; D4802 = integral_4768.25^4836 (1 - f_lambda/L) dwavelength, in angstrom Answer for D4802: 3.0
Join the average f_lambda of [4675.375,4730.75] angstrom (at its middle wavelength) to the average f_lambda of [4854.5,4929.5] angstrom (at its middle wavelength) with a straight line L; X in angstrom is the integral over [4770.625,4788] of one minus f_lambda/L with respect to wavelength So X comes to 1.2 angstrom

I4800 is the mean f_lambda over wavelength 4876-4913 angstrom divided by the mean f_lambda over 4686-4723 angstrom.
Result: 0.9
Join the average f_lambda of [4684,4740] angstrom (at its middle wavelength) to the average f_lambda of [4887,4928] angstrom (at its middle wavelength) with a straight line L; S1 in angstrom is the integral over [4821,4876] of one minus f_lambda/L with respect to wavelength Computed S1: 1.5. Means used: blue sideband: 27.1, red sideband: 23.8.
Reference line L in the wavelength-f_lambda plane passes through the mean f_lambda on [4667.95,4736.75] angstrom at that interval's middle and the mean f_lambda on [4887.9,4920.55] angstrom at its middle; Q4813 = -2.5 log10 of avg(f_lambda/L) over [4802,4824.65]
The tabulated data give 0.029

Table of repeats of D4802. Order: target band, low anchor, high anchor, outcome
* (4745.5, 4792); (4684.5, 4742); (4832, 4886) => 2.69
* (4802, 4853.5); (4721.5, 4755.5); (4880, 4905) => 1.17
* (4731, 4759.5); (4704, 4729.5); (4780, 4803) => 0.74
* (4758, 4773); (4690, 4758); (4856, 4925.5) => 0.85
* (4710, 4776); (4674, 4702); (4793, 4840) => 1.22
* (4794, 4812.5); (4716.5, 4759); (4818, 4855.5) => -0.61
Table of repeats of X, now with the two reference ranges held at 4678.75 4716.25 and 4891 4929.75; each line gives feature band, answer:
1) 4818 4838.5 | 1.31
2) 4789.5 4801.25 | 0.37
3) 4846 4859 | 0.19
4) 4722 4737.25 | 0.67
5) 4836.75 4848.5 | 0.52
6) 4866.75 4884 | -0.11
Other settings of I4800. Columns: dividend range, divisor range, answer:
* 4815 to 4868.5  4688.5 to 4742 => 0.89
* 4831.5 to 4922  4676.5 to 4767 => 0.91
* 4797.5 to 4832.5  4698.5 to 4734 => 0.91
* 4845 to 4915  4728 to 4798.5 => 0.97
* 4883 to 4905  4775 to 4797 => 0.98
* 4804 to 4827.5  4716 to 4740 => 0.93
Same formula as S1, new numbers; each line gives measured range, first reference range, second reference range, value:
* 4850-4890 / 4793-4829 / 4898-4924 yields -0.8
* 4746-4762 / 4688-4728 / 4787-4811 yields 0.8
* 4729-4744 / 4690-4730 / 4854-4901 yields 0.6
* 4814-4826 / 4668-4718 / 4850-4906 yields 0.7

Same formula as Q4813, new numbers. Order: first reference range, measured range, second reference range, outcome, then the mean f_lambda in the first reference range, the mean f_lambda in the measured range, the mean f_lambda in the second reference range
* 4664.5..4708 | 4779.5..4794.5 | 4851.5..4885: 0.066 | 27.3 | 24.3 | 24.6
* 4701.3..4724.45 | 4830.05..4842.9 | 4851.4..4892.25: 0.057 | 27.2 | 23.8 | 24.5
